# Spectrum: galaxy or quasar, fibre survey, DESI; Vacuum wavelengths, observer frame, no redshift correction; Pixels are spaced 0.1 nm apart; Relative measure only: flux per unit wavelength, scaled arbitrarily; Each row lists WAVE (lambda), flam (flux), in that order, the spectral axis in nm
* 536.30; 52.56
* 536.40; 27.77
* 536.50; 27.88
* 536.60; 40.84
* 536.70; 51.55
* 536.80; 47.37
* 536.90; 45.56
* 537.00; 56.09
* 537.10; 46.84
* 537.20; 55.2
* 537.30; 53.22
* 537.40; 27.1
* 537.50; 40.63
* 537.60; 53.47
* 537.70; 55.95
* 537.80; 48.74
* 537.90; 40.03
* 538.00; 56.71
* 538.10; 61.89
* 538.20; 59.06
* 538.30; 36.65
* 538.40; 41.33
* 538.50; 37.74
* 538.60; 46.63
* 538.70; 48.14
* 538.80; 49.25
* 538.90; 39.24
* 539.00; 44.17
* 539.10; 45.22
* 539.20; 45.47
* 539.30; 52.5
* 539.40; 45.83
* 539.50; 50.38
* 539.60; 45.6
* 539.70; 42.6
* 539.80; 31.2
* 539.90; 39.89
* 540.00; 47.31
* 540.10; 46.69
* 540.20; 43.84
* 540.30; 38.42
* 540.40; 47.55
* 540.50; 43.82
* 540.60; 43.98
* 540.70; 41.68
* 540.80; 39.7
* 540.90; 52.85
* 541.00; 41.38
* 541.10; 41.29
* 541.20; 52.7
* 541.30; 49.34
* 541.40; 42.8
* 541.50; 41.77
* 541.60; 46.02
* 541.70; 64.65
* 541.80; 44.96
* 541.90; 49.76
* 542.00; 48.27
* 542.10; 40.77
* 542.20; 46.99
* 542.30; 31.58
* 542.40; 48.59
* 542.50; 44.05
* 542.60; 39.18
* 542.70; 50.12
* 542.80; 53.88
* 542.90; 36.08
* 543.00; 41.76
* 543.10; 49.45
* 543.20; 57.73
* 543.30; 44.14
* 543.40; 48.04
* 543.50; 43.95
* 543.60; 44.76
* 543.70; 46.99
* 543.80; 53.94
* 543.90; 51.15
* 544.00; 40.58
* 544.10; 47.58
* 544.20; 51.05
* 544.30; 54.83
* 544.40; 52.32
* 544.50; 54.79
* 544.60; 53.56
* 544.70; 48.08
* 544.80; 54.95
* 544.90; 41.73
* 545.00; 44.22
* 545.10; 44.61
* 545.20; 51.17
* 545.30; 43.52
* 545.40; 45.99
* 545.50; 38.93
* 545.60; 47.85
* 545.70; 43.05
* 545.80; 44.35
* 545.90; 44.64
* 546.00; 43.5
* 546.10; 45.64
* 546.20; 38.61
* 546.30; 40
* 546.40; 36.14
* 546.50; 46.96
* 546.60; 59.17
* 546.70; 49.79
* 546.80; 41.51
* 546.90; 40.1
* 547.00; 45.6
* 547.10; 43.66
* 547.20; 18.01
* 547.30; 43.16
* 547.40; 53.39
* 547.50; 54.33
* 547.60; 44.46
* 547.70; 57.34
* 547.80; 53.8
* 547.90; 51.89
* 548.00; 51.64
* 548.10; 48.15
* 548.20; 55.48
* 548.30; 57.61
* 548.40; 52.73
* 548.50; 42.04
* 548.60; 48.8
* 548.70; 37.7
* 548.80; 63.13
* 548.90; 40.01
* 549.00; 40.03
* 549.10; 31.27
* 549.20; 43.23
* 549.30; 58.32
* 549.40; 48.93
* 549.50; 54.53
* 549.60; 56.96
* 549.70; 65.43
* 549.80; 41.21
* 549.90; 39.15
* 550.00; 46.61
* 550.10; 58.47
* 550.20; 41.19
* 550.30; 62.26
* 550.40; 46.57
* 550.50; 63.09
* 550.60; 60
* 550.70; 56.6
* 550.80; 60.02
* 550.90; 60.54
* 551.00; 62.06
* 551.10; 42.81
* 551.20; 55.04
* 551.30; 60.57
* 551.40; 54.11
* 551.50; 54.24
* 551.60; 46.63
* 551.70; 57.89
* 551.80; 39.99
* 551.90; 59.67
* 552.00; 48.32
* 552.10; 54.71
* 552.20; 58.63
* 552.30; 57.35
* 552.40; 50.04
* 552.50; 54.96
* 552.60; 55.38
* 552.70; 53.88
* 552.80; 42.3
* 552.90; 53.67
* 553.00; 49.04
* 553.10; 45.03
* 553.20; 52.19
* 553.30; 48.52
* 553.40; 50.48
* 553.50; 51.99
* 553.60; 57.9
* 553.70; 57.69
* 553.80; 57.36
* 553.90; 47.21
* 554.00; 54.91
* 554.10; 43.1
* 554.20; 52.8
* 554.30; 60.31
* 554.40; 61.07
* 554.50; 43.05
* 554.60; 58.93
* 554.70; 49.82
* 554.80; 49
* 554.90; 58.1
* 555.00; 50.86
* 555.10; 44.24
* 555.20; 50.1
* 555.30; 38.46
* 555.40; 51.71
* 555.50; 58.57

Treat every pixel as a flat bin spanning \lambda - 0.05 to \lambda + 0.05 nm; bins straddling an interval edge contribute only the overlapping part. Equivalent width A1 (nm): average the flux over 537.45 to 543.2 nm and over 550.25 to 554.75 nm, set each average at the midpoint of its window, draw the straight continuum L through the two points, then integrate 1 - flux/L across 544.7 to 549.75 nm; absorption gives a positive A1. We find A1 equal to 0.33 nm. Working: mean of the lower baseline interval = 45.9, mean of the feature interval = 47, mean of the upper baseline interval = 53.6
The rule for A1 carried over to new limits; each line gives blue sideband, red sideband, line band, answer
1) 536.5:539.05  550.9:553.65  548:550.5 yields 0.096 nm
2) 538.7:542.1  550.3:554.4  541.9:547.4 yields 0.298 nm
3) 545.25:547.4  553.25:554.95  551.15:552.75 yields -0.112 nm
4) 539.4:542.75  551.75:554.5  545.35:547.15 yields 0.146 nm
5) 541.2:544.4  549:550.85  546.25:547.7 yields 0.153 nm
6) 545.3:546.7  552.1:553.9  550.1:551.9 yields -0.155 nm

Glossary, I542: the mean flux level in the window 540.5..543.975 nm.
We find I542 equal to 46.2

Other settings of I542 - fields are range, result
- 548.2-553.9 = 51.9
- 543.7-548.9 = 47.3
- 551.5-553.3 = 51.7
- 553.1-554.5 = 52.8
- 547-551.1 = 50.2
